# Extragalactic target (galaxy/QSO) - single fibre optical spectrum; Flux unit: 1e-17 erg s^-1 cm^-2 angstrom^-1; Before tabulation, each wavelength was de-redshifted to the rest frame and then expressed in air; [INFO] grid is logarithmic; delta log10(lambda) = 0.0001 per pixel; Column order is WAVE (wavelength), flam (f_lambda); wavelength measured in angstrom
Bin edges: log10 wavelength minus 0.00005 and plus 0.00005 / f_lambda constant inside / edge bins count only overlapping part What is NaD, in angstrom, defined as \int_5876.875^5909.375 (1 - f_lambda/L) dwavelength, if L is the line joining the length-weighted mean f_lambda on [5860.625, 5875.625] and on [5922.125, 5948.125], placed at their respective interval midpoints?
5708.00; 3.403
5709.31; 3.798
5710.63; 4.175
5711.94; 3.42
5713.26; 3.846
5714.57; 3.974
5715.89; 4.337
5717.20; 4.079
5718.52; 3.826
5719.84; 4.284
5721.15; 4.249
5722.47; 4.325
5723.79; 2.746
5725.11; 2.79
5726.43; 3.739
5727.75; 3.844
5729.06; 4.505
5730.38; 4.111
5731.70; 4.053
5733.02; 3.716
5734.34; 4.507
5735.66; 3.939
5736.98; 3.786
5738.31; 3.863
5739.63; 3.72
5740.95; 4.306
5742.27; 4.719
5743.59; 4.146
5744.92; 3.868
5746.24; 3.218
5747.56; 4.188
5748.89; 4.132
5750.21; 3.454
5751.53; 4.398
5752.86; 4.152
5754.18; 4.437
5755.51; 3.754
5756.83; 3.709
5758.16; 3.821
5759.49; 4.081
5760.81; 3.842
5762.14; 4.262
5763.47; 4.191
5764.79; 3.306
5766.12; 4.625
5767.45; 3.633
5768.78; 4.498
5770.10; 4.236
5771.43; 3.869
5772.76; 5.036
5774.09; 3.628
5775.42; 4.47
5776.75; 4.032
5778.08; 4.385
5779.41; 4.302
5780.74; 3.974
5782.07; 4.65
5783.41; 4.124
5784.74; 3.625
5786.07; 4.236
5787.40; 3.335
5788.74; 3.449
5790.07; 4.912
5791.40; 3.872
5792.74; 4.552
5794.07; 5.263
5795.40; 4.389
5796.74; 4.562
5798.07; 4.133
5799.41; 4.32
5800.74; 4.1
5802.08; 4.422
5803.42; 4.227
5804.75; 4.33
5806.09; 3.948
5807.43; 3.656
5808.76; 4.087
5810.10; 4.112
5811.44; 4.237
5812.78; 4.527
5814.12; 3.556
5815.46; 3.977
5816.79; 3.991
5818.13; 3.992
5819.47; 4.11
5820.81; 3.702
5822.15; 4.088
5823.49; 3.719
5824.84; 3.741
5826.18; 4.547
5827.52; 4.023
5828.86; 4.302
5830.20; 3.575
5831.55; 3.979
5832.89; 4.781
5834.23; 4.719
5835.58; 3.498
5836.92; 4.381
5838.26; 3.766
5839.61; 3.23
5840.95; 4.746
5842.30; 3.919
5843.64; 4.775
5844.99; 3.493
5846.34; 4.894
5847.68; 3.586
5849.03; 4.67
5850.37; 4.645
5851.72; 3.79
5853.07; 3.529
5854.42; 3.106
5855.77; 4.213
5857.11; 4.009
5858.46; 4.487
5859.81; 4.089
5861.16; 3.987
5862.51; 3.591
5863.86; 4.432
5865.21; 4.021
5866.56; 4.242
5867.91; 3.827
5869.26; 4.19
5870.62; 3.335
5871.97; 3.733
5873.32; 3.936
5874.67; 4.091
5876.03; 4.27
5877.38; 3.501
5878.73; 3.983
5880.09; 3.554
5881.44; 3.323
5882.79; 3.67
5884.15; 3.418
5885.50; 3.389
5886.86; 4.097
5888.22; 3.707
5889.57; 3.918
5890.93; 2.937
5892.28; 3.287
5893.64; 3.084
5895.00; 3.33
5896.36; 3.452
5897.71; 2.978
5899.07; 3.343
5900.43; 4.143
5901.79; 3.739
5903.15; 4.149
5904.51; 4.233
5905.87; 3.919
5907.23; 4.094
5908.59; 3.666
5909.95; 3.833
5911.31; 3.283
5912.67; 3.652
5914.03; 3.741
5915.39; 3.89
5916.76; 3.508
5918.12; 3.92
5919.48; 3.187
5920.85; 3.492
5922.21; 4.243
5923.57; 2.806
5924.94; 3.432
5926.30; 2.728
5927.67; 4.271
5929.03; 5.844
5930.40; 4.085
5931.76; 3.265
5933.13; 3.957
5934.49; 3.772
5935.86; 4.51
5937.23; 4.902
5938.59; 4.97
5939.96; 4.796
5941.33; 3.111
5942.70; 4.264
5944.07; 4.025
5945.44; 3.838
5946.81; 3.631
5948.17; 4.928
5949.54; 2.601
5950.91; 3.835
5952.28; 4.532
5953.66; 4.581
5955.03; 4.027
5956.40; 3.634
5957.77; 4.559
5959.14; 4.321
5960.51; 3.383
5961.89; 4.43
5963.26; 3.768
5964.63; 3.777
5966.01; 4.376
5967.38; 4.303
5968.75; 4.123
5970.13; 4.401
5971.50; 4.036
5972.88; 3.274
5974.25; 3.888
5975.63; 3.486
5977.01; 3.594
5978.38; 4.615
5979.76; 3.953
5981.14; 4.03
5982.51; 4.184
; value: 2.9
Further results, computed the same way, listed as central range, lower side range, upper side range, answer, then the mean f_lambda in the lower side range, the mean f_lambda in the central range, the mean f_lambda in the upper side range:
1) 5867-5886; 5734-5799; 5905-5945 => 1.1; 4.11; 3.74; 3.9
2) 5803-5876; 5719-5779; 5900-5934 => -2.7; 4.01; 4.04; 3.8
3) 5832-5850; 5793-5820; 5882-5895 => -1.3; 4.2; 4.2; 3.49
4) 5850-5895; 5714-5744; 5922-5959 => 2.7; 3.98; 3.79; 4.04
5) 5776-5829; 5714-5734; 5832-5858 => -1.4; 3.91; 4.14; 4.1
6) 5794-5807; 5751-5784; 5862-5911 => -0.9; 4.13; 4.31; 3.73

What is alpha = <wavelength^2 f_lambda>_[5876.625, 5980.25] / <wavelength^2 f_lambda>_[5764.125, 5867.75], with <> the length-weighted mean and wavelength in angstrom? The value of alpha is 0.97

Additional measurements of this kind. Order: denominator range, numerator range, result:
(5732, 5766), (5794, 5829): 1.06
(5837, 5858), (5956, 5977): 1.02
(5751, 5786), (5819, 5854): 1.01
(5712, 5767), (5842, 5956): 1.03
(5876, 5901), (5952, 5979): 1.18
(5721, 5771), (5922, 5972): 1.09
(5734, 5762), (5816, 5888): 1.03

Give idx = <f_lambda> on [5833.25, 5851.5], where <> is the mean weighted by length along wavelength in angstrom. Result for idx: 4.18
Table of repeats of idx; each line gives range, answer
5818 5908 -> 3.89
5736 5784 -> 4.08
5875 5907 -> 3.64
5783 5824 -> 4.12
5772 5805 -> 4.25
